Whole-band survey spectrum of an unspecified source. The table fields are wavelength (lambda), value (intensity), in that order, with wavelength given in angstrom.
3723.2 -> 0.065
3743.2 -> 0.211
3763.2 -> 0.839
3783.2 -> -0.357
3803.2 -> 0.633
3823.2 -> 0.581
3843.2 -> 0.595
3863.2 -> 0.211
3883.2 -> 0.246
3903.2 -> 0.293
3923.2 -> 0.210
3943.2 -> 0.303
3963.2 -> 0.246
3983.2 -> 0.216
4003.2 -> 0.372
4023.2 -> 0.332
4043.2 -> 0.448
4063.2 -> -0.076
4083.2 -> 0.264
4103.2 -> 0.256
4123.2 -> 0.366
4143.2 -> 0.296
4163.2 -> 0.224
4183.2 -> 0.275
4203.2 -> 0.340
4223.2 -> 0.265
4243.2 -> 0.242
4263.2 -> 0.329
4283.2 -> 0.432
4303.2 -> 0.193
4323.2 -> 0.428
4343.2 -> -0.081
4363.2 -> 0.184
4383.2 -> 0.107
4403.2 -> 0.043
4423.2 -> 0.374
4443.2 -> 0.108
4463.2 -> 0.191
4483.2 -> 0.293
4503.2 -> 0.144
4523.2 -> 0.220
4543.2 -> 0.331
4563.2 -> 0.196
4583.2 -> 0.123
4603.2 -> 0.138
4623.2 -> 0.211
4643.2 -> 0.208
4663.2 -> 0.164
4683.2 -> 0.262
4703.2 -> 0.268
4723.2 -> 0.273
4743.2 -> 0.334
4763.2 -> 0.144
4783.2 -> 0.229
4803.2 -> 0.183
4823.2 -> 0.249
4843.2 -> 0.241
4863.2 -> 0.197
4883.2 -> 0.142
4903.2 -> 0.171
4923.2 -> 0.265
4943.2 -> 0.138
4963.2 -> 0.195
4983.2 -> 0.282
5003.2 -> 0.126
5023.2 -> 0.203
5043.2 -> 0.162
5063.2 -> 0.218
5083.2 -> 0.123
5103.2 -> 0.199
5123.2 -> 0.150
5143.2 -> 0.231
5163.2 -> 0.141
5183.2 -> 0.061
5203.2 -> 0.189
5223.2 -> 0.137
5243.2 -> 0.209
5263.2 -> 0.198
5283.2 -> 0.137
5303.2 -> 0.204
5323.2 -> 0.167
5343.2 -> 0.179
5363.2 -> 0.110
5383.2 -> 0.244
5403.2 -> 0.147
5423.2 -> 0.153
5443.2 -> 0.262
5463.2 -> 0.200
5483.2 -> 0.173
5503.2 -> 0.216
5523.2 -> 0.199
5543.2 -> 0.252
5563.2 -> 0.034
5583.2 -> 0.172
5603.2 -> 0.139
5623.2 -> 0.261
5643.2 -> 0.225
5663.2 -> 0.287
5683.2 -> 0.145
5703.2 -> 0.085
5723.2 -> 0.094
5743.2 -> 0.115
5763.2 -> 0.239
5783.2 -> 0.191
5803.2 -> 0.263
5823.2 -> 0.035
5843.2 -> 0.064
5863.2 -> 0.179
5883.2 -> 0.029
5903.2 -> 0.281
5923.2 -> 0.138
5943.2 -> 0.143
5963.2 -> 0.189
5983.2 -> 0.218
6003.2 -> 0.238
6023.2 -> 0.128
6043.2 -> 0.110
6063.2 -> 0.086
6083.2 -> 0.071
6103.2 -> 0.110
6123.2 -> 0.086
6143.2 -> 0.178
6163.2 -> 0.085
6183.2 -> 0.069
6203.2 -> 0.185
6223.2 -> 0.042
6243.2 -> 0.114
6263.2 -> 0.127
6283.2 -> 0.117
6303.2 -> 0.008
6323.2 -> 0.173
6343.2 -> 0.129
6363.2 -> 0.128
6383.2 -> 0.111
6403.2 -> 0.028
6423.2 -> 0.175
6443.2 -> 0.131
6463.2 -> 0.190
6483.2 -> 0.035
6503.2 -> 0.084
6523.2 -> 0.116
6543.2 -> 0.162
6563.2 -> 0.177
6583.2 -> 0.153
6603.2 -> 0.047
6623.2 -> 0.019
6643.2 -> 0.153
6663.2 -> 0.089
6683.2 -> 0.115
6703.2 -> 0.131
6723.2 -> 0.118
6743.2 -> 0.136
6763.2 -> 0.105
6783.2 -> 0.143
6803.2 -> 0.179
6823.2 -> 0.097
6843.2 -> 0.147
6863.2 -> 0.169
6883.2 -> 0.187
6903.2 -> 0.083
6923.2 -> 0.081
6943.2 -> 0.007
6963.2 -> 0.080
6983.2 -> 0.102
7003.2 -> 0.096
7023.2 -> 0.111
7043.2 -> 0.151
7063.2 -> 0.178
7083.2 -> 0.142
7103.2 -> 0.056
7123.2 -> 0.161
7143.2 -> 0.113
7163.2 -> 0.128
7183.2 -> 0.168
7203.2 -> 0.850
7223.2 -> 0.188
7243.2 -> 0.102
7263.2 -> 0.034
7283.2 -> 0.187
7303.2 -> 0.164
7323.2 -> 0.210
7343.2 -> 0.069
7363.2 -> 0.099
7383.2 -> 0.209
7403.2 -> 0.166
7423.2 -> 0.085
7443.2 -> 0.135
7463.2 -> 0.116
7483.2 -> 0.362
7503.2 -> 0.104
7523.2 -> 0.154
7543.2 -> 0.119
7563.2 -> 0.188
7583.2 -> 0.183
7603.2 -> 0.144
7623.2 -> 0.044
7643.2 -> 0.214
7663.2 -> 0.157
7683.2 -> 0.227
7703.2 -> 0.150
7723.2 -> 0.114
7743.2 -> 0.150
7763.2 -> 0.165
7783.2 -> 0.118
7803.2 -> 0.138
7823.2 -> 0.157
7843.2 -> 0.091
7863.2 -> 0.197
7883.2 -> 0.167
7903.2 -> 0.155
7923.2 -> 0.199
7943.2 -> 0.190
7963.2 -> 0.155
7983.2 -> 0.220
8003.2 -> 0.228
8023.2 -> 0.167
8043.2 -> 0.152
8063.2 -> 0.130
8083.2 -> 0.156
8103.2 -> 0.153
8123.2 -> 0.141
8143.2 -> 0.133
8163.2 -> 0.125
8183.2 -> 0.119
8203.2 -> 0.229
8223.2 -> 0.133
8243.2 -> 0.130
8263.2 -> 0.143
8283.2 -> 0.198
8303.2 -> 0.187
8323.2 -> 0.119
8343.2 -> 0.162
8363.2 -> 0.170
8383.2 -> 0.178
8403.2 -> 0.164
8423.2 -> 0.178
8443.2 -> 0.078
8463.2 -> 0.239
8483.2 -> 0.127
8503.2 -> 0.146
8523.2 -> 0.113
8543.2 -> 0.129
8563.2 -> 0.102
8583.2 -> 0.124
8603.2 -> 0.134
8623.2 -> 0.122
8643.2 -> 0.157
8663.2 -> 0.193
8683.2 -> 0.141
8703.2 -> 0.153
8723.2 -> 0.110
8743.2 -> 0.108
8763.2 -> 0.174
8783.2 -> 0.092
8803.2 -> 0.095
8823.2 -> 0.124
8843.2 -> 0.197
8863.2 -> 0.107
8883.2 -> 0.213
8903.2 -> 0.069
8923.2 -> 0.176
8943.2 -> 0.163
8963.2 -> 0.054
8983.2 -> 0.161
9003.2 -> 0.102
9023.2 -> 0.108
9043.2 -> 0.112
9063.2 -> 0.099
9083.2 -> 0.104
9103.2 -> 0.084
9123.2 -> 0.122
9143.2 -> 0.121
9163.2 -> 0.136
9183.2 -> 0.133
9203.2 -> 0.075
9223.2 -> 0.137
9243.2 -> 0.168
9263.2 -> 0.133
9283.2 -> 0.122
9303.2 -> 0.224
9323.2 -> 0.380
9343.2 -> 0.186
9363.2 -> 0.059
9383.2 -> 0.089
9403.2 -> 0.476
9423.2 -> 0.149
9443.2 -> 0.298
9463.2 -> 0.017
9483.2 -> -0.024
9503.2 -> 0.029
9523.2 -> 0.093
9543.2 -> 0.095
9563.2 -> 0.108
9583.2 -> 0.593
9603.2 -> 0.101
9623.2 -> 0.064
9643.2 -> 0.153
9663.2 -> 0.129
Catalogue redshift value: 0.933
